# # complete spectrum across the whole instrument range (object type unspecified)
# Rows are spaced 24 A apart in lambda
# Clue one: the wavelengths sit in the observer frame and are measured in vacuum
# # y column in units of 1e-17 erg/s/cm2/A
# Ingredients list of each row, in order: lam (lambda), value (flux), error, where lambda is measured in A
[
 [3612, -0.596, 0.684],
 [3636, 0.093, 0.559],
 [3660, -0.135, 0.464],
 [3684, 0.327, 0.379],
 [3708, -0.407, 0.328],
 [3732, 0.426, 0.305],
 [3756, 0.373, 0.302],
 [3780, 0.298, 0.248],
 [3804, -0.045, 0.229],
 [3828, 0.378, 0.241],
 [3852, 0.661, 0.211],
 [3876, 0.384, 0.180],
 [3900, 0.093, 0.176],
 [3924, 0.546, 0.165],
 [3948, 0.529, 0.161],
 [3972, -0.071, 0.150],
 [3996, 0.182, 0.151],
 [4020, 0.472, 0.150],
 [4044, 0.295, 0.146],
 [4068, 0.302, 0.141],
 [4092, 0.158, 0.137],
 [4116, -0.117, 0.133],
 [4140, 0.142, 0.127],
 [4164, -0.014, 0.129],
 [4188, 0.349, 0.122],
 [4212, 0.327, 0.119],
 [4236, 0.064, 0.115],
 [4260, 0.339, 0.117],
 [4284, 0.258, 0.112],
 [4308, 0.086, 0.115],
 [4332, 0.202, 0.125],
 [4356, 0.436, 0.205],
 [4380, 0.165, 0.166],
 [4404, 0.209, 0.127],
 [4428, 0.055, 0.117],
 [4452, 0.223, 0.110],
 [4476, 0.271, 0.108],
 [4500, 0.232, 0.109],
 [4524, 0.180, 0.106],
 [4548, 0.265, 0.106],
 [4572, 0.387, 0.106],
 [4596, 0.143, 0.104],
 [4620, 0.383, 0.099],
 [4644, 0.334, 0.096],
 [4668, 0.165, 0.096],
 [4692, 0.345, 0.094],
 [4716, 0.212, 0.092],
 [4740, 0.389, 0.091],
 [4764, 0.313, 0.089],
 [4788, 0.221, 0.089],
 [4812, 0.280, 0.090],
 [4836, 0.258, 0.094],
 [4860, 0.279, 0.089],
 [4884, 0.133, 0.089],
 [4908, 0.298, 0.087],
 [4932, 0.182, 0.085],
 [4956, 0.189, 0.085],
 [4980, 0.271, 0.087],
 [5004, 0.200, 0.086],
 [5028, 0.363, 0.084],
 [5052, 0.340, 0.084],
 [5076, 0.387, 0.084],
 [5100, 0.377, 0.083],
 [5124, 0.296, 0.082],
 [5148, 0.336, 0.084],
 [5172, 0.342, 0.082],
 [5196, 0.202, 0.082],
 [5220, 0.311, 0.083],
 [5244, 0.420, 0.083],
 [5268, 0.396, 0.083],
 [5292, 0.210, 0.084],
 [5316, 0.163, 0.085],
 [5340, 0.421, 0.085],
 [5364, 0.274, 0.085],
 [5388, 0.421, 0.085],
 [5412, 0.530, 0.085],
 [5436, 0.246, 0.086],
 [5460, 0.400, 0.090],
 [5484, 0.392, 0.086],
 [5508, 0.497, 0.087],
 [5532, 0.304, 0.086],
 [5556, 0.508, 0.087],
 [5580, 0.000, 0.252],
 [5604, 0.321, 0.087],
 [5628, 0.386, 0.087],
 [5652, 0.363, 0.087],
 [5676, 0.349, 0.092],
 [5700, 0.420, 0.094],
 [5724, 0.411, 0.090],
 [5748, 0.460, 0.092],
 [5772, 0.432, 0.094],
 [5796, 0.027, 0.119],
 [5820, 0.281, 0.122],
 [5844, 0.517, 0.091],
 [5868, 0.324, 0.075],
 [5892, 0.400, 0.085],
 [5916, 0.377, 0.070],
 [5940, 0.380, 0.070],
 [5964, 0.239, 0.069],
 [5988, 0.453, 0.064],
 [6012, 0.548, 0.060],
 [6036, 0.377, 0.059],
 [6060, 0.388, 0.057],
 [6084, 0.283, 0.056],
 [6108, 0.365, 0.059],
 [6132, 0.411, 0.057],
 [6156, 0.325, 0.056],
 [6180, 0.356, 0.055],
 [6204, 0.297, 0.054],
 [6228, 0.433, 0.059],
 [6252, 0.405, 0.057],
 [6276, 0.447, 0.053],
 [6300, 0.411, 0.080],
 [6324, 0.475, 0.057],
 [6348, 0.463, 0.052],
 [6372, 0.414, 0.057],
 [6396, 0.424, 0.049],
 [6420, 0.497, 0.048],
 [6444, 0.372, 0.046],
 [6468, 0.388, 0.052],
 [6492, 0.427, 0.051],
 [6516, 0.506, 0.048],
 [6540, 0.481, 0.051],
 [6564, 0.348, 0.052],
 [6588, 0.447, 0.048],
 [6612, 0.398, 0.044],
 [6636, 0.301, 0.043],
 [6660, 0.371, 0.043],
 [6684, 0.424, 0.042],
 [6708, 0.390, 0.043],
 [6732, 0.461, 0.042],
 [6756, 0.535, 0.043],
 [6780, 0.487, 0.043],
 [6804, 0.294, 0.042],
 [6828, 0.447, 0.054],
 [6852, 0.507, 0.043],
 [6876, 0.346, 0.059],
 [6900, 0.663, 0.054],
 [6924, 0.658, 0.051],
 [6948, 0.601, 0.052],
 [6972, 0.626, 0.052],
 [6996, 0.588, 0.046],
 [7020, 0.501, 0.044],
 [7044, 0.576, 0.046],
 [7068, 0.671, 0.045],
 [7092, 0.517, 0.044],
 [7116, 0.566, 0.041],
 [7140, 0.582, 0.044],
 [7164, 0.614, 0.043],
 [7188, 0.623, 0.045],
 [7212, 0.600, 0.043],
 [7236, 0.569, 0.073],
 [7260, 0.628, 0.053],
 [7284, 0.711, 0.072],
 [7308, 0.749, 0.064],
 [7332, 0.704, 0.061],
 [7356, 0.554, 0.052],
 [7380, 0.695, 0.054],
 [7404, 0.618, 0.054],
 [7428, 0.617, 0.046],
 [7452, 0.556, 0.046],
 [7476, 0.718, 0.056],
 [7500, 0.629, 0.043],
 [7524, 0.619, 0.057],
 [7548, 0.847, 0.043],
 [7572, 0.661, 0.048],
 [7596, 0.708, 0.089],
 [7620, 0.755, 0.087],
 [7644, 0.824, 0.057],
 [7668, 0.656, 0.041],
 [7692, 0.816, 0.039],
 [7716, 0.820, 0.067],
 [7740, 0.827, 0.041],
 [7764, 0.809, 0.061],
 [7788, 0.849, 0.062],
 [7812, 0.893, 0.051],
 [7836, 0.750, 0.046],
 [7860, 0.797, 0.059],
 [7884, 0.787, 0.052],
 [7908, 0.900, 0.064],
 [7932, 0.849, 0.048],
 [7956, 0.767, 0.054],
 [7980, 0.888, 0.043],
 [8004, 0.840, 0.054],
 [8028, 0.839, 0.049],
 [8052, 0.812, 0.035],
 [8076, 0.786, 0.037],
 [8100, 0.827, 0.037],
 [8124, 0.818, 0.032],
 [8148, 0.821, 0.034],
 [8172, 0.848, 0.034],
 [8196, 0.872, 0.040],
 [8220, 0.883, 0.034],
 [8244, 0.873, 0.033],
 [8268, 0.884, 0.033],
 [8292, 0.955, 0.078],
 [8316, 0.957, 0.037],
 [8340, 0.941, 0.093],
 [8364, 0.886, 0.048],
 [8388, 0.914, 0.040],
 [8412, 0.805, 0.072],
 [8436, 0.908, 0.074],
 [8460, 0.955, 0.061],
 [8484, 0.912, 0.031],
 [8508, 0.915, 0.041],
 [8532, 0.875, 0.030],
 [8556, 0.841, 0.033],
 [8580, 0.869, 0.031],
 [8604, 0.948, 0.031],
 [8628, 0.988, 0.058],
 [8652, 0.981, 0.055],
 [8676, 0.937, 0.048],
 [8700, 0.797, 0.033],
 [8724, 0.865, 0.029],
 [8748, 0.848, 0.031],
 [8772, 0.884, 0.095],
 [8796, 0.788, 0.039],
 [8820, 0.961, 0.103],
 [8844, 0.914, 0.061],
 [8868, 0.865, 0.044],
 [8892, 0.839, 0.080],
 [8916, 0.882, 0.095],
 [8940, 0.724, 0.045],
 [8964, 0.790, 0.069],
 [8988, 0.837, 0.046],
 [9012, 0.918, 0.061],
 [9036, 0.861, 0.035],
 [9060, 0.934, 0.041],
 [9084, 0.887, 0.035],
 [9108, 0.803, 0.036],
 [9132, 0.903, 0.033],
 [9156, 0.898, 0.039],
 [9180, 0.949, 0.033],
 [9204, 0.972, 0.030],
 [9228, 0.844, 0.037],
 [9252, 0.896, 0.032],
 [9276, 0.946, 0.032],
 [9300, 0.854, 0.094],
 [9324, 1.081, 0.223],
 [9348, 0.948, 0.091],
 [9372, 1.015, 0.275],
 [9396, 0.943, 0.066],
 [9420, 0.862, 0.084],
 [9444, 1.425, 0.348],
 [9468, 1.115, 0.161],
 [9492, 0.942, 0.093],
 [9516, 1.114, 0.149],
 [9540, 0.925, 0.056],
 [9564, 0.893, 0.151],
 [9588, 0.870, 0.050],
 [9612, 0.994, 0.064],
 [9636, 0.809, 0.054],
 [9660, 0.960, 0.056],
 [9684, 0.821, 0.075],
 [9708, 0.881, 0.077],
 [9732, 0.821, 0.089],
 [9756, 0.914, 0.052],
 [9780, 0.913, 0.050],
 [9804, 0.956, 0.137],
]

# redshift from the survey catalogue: 0.73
